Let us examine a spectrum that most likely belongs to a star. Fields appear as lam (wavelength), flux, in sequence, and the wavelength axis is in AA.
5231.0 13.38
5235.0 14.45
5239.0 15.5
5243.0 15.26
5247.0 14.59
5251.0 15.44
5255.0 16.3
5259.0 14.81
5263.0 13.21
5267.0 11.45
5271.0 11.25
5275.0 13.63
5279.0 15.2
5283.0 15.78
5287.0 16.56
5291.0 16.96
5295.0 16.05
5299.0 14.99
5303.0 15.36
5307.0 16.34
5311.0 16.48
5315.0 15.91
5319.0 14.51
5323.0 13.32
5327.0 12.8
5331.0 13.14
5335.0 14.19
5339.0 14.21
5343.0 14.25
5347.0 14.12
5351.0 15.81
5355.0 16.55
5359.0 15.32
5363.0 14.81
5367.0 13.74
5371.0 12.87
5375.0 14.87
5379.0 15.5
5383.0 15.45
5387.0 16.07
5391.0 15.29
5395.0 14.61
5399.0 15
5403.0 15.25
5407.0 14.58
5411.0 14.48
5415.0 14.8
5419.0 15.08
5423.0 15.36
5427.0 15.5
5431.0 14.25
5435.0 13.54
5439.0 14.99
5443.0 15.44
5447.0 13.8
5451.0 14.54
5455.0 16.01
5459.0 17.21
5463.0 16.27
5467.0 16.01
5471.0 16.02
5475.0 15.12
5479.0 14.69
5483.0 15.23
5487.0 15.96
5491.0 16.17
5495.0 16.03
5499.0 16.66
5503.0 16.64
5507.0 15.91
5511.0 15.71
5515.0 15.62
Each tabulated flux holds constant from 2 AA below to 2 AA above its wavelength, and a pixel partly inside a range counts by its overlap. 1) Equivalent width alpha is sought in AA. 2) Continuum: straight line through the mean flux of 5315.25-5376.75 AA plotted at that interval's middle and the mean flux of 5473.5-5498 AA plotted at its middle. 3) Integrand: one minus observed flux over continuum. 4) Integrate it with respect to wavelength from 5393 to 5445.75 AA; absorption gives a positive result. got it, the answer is 0.6 AA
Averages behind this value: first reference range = 14.3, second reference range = 15.6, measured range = 14.8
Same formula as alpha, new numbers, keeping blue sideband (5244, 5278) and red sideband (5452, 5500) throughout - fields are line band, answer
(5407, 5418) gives 0.5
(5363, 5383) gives 0.7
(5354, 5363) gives -0.5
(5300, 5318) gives -1.9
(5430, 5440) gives 0.9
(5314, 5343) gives 1.2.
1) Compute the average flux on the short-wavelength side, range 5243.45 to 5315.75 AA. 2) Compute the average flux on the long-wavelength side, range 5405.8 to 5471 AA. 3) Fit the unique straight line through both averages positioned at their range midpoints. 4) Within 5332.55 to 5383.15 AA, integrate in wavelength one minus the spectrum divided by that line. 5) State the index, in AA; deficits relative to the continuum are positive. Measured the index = 1.3 AA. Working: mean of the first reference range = 15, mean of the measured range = 14.7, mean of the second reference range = 15.2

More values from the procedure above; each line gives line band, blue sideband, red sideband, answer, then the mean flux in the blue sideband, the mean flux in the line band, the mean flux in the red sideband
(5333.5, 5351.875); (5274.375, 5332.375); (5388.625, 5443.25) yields 0.8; 15.2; 14.4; 14.9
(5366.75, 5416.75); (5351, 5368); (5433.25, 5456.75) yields 0.7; 15.3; 14.8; 14.7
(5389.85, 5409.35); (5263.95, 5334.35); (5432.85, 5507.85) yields 0.4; 14.7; 14.9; 15.6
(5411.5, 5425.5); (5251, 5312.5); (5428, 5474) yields 0.2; 15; 15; 15.3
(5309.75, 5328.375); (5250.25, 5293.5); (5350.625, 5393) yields 0.3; 14.6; 14.6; 15.1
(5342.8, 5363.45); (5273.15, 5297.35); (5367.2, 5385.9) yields -0.5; 15.7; 15.2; 14.6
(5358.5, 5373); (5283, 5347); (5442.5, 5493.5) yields 1.1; 15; 14.1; 15.6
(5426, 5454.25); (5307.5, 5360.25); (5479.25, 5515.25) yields 1.6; 14.7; 14.6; 15.9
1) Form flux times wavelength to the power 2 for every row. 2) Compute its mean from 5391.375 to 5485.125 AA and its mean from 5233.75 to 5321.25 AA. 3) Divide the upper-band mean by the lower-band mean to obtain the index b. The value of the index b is 1.07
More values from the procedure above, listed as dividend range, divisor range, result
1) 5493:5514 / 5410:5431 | 1.11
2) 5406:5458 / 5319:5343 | 1.13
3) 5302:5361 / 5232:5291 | 1.04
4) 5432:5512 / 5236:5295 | 1.14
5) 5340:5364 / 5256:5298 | 1.07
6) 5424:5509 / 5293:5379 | 1.10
